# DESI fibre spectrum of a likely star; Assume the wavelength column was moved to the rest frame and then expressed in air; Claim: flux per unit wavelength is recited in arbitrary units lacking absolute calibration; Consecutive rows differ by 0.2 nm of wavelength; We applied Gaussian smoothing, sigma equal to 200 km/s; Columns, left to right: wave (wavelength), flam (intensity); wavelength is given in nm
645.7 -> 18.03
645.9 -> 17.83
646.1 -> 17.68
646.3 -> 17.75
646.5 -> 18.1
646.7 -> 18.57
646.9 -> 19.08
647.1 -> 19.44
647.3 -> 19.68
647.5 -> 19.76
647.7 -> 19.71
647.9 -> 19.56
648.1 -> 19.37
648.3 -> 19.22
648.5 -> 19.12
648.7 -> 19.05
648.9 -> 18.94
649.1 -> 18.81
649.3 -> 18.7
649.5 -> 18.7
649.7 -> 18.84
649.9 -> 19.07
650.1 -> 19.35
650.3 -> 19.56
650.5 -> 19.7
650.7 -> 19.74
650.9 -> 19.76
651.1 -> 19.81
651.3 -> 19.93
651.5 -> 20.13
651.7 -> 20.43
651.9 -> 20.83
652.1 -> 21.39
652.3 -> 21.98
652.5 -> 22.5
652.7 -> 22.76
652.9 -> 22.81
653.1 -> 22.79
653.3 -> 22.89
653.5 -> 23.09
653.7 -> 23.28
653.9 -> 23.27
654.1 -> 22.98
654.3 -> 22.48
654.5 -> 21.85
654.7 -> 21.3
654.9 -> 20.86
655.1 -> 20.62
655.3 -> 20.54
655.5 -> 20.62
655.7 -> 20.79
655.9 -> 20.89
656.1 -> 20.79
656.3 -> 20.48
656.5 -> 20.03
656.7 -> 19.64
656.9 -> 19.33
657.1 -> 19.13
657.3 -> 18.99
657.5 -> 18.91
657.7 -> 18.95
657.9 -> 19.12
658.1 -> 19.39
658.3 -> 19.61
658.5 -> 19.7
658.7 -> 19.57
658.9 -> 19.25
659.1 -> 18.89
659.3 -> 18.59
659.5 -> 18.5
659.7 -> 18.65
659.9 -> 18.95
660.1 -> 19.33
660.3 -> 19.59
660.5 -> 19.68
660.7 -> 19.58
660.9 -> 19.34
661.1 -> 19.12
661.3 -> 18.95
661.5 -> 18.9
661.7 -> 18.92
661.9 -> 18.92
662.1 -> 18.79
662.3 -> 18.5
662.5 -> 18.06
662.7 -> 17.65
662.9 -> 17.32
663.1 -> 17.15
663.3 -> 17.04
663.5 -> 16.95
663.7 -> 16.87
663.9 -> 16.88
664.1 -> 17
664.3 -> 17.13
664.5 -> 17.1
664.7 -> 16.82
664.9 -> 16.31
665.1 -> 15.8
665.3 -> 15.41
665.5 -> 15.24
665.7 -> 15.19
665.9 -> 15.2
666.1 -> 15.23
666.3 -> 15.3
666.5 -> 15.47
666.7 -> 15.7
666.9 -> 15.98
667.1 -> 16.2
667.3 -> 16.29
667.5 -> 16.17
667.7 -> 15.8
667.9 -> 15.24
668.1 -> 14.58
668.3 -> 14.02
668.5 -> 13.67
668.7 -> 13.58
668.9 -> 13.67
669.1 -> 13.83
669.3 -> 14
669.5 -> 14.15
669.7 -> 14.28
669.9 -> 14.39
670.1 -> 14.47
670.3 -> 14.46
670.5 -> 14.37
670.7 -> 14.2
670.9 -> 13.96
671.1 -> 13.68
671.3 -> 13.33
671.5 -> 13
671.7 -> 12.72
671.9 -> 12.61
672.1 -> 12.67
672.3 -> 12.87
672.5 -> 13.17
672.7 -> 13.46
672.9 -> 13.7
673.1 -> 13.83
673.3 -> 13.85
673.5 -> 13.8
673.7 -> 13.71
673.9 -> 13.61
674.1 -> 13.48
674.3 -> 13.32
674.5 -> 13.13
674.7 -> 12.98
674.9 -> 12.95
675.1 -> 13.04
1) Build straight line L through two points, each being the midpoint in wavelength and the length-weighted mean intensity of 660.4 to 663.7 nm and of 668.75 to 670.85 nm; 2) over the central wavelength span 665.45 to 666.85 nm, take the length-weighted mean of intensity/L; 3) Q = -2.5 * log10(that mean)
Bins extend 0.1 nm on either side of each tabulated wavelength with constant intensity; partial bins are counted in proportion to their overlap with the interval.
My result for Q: 0.05 mag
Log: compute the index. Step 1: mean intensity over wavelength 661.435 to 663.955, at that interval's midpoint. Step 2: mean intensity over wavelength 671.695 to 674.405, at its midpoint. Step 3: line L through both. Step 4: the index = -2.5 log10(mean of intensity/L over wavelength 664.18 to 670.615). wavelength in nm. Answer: 0.05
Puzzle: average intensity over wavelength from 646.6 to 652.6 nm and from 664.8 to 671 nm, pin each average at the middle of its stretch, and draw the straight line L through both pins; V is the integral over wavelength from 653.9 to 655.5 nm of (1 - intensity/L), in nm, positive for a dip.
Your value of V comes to -0.280 nm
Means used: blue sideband 19.7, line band 21.6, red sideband 14.9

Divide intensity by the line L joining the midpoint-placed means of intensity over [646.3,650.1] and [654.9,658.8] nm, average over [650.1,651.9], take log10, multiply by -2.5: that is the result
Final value -0.03 mag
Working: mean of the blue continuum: 19.1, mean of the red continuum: 19.9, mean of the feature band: 19.9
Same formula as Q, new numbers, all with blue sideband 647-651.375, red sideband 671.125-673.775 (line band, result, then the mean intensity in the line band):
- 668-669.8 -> 0.02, 14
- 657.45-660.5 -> -0.14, 19.2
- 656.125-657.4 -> -0.13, 19.7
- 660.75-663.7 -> -0.14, 18.2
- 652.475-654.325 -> -0.25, 22.9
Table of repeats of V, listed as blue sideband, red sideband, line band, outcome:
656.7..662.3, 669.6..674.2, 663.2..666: 0.087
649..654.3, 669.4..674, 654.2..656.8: -0.174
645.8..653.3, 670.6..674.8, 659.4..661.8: -0.344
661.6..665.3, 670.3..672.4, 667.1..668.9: 0.019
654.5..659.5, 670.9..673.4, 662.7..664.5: -0.011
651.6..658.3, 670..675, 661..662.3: -0.052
